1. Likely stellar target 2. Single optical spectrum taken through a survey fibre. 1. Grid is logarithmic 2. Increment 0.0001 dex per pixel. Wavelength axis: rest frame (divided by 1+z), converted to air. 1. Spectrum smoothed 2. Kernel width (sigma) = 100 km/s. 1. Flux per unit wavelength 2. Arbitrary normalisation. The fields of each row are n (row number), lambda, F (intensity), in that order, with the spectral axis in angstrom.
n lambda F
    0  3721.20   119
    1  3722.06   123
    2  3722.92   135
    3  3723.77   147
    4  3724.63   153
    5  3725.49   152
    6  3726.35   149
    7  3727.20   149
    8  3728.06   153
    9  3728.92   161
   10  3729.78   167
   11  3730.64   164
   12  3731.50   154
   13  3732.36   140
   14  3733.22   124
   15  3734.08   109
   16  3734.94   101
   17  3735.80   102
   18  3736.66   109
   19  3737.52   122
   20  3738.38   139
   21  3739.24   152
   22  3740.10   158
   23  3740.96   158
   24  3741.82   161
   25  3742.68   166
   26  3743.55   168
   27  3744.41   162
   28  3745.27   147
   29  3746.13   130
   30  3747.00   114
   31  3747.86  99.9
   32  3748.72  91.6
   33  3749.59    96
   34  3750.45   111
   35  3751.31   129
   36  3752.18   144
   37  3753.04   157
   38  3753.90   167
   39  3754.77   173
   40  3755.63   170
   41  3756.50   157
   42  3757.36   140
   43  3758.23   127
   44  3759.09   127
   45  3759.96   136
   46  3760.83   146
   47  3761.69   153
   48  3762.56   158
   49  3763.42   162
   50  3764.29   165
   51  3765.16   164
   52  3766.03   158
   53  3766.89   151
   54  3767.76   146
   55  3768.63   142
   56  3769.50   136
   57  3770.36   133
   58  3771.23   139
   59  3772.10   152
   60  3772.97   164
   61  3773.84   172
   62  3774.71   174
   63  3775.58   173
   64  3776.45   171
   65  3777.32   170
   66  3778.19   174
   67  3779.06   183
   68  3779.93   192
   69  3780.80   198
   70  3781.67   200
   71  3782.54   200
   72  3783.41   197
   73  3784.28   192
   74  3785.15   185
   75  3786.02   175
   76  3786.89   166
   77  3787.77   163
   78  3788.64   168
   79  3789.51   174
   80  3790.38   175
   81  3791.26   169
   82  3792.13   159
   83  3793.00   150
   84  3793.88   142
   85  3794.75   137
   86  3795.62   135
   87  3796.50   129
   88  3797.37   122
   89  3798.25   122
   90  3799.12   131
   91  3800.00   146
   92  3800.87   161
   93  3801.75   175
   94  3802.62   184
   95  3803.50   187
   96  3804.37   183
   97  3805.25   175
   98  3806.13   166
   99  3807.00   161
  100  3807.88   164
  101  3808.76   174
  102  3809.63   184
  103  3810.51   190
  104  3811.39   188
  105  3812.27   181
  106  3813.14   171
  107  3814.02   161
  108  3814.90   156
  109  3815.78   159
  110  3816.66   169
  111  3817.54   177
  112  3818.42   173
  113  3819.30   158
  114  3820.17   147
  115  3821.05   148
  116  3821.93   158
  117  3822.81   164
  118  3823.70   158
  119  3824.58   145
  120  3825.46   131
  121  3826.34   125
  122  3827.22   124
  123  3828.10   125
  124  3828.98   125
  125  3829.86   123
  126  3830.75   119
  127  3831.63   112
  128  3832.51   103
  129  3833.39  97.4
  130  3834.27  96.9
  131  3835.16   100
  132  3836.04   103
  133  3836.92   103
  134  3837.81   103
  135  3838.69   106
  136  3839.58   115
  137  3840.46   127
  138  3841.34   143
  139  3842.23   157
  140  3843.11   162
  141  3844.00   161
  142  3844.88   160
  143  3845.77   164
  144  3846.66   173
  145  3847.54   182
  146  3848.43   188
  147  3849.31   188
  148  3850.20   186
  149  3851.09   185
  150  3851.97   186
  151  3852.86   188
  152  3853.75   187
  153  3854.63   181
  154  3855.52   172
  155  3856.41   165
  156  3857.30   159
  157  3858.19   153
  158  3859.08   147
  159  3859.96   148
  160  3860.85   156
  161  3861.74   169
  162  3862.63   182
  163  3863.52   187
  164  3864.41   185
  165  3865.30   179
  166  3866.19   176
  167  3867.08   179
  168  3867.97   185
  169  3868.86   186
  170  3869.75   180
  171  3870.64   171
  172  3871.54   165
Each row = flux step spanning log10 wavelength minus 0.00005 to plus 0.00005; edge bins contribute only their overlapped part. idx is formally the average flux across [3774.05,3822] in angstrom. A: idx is 168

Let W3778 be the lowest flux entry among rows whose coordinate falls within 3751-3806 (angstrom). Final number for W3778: 122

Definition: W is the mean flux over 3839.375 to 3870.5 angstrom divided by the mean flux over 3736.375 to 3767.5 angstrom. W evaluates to 1.18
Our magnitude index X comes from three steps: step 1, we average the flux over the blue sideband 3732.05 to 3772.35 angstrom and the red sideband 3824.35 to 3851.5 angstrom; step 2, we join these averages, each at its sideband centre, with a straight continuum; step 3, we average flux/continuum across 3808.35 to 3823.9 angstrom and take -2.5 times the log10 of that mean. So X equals -0.22 mag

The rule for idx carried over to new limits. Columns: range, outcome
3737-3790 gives 156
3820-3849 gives 135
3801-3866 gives 156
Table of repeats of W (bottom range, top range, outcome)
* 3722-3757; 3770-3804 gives 1.17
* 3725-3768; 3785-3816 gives 1.14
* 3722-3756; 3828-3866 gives 1.07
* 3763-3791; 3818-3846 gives 0.78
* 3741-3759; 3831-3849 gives 0.95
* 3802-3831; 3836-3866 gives 1.01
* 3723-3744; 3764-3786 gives 1.18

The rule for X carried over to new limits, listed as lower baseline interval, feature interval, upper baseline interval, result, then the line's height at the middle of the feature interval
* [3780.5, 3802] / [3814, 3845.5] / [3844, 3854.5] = 0.268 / 174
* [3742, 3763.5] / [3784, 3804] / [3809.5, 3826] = -0.022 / 155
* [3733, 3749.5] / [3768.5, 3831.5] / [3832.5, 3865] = -0.124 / 144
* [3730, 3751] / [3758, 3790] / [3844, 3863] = -0.142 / 144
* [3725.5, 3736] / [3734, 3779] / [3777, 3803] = 0.047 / 152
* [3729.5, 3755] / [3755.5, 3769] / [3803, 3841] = -0.082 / 139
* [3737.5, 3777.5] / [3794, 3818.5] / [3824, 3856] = -0.124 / 145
